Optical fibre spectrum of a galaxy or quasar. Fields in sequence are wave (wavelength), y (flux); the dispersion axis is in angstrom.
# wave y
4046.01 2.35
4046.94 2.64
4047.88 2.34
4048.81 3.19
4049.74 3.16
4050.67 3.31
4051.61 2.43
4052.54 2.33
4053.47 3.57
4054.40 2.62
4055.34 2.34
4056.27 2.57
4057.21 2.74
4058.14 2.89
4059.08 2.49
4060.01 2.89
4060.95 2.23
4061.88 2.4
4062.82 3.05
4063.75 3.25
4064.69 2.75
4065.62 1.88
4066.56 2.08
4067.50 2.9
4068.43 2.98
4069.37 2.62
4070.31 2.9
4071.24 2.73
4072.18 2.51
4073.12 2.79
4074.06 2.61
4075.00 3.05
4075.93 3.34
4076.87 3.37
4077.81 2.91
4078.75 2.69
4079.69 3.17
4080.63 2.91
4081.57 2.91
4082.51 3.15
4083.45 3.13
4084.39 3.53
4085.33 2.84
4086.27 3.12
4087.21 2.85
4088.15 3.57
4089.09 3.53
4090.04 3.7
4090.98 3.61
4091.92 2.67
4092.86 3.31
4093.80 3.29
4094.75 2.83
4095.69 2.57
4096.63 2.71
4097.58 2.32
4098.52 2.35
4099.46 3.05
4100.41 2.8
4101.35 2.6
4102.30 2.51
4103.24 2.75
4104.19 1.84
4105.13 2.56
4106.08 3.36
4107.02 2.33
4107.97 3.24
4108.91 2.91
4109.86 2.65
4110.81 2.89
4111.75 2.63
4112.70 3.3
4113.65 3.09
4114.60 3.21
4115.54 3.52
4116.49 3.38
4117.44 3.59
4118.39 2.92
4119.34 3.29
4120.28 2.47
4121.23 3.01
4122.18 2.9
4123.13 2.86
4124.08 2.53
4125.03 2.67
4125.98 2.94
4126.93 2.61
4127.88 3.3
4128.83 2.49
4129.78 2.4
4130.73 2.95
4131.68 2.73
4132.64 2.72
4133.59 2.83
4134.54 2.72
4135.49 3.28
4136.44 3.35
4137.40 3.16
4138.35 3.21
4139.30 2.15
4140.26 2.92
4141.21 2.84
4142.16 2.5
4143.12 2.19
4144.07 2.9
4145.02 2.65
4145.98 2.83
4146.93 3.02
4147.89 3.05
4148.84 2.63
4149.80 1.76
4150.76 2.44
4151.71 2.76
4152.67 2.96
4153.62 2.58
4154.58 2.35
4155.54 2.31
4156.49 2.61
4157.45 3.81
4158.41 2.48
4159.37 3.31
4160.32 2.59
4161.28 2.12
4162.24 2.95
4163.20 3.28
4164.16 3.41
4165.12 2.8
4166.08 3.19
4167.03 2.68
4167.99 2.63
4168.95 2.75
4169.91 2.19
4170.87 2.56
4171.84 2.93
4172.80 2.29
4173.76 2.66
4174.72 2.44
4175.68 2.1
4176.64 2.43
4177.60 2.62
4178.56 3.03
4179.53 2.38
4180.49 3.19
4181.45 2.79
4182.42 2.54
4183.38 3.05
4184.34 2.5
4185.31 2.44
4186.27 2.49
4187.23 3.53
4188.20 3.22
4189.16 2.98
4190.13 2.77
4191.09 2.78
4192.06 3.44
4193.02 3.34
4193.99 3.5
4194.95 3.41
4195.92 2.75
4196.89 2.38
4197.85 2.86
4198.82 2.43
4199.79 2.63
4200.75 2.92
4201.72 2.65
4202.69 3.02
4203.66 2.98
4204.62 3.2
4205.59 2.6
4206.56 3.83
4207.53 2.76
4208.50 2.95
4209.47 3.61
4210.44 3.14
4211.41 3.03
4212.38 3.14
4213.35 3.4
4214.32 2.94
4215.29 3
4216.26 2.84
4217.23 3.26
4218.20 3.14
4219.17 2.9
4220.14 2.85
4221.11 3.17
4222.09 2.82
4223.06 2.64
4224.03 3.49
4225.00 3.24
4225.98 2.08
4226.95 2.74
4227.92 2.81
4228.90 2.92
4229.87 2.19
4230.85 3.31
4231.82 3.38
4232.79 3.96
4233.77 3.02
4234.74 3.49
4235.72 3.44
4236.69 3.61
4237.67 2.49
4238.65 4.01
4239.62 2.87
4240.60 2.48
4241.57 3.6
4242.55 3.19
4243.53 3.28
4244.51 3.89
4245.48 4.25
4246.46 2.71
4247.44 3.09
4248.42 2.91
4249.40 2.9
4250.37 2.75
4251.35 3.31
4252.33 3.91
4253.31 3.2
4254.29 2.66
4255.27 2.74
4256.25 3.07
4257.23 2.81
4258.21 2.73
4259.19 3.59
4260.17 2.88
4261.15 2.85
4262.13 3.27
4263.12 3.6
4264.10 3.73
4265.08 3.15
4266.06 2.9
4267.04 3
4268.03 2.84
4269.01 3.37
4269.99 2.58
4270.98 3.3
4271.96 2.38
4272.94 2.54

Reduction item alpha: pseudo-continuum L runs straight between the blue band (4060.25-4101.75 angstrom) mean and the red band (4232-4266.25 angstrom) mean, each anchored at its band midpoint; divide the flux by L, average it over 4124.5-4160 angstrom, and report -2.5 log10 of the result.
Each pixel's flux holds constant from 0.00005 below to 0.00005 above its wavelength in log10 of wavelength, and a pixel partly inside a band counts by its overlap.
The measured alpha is 0.09 mag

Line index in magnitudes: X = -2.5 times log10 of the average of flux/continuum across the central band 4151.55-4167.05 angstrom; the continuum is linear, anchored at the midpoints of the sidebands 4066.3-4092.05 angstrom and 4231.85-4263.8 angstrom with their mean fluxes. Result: 0.10 mag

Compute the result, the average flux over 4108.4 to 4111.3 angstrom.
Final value 2.83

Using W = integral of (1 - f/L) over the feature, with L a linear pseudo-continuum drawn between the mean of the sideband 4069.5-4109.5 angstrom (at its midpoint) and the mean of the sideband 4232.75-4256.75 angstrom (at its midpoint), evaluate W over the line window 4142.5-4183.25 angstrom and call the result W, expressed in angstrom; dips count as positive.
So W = 4.9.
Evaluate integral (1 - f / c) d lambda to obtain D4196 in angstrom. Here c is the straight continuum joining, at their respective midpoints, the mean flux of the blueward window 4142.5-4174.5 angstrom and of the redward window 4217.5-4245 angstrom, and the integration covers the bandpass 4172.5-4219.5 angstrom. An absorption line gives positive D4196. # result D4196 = 0.2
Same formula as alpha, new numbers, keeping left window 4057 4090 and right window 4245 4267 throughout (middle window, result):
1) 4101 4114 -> 0.07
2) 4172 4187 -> 0.16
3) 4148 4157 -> 0.19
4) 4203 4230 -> 0.03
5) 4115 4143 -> 0.03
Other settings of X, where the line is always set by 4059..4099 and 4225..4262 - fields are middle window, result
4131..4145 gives 0.06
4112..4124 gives -0.05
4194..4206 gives 0.08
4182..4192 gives 0.07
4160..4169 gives 0.06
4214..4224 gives 0.04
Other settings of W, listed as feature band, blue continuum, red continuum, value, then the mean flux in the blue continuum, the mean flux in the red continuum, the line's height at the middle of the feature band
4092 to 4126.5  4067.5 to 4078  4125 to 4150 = -0.4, 2.89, 2.78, 2.83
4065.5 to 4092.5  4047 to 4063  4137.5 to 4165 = -2.5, 2.73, 2.74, 2.73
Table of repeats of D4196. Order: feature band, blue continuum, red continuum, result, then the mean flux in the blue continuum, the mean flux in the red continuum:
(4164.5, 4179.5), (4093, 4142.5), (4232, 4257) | 2.0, 2.85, 3.23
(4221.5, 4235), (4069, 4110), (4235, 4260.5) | 0.6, 2.92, 3.17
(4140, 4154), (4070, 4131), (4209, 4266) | 1.6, 2.93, 3.13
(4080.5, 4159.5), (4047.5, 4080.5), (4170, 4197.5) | -2.5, 2.78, 2.8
